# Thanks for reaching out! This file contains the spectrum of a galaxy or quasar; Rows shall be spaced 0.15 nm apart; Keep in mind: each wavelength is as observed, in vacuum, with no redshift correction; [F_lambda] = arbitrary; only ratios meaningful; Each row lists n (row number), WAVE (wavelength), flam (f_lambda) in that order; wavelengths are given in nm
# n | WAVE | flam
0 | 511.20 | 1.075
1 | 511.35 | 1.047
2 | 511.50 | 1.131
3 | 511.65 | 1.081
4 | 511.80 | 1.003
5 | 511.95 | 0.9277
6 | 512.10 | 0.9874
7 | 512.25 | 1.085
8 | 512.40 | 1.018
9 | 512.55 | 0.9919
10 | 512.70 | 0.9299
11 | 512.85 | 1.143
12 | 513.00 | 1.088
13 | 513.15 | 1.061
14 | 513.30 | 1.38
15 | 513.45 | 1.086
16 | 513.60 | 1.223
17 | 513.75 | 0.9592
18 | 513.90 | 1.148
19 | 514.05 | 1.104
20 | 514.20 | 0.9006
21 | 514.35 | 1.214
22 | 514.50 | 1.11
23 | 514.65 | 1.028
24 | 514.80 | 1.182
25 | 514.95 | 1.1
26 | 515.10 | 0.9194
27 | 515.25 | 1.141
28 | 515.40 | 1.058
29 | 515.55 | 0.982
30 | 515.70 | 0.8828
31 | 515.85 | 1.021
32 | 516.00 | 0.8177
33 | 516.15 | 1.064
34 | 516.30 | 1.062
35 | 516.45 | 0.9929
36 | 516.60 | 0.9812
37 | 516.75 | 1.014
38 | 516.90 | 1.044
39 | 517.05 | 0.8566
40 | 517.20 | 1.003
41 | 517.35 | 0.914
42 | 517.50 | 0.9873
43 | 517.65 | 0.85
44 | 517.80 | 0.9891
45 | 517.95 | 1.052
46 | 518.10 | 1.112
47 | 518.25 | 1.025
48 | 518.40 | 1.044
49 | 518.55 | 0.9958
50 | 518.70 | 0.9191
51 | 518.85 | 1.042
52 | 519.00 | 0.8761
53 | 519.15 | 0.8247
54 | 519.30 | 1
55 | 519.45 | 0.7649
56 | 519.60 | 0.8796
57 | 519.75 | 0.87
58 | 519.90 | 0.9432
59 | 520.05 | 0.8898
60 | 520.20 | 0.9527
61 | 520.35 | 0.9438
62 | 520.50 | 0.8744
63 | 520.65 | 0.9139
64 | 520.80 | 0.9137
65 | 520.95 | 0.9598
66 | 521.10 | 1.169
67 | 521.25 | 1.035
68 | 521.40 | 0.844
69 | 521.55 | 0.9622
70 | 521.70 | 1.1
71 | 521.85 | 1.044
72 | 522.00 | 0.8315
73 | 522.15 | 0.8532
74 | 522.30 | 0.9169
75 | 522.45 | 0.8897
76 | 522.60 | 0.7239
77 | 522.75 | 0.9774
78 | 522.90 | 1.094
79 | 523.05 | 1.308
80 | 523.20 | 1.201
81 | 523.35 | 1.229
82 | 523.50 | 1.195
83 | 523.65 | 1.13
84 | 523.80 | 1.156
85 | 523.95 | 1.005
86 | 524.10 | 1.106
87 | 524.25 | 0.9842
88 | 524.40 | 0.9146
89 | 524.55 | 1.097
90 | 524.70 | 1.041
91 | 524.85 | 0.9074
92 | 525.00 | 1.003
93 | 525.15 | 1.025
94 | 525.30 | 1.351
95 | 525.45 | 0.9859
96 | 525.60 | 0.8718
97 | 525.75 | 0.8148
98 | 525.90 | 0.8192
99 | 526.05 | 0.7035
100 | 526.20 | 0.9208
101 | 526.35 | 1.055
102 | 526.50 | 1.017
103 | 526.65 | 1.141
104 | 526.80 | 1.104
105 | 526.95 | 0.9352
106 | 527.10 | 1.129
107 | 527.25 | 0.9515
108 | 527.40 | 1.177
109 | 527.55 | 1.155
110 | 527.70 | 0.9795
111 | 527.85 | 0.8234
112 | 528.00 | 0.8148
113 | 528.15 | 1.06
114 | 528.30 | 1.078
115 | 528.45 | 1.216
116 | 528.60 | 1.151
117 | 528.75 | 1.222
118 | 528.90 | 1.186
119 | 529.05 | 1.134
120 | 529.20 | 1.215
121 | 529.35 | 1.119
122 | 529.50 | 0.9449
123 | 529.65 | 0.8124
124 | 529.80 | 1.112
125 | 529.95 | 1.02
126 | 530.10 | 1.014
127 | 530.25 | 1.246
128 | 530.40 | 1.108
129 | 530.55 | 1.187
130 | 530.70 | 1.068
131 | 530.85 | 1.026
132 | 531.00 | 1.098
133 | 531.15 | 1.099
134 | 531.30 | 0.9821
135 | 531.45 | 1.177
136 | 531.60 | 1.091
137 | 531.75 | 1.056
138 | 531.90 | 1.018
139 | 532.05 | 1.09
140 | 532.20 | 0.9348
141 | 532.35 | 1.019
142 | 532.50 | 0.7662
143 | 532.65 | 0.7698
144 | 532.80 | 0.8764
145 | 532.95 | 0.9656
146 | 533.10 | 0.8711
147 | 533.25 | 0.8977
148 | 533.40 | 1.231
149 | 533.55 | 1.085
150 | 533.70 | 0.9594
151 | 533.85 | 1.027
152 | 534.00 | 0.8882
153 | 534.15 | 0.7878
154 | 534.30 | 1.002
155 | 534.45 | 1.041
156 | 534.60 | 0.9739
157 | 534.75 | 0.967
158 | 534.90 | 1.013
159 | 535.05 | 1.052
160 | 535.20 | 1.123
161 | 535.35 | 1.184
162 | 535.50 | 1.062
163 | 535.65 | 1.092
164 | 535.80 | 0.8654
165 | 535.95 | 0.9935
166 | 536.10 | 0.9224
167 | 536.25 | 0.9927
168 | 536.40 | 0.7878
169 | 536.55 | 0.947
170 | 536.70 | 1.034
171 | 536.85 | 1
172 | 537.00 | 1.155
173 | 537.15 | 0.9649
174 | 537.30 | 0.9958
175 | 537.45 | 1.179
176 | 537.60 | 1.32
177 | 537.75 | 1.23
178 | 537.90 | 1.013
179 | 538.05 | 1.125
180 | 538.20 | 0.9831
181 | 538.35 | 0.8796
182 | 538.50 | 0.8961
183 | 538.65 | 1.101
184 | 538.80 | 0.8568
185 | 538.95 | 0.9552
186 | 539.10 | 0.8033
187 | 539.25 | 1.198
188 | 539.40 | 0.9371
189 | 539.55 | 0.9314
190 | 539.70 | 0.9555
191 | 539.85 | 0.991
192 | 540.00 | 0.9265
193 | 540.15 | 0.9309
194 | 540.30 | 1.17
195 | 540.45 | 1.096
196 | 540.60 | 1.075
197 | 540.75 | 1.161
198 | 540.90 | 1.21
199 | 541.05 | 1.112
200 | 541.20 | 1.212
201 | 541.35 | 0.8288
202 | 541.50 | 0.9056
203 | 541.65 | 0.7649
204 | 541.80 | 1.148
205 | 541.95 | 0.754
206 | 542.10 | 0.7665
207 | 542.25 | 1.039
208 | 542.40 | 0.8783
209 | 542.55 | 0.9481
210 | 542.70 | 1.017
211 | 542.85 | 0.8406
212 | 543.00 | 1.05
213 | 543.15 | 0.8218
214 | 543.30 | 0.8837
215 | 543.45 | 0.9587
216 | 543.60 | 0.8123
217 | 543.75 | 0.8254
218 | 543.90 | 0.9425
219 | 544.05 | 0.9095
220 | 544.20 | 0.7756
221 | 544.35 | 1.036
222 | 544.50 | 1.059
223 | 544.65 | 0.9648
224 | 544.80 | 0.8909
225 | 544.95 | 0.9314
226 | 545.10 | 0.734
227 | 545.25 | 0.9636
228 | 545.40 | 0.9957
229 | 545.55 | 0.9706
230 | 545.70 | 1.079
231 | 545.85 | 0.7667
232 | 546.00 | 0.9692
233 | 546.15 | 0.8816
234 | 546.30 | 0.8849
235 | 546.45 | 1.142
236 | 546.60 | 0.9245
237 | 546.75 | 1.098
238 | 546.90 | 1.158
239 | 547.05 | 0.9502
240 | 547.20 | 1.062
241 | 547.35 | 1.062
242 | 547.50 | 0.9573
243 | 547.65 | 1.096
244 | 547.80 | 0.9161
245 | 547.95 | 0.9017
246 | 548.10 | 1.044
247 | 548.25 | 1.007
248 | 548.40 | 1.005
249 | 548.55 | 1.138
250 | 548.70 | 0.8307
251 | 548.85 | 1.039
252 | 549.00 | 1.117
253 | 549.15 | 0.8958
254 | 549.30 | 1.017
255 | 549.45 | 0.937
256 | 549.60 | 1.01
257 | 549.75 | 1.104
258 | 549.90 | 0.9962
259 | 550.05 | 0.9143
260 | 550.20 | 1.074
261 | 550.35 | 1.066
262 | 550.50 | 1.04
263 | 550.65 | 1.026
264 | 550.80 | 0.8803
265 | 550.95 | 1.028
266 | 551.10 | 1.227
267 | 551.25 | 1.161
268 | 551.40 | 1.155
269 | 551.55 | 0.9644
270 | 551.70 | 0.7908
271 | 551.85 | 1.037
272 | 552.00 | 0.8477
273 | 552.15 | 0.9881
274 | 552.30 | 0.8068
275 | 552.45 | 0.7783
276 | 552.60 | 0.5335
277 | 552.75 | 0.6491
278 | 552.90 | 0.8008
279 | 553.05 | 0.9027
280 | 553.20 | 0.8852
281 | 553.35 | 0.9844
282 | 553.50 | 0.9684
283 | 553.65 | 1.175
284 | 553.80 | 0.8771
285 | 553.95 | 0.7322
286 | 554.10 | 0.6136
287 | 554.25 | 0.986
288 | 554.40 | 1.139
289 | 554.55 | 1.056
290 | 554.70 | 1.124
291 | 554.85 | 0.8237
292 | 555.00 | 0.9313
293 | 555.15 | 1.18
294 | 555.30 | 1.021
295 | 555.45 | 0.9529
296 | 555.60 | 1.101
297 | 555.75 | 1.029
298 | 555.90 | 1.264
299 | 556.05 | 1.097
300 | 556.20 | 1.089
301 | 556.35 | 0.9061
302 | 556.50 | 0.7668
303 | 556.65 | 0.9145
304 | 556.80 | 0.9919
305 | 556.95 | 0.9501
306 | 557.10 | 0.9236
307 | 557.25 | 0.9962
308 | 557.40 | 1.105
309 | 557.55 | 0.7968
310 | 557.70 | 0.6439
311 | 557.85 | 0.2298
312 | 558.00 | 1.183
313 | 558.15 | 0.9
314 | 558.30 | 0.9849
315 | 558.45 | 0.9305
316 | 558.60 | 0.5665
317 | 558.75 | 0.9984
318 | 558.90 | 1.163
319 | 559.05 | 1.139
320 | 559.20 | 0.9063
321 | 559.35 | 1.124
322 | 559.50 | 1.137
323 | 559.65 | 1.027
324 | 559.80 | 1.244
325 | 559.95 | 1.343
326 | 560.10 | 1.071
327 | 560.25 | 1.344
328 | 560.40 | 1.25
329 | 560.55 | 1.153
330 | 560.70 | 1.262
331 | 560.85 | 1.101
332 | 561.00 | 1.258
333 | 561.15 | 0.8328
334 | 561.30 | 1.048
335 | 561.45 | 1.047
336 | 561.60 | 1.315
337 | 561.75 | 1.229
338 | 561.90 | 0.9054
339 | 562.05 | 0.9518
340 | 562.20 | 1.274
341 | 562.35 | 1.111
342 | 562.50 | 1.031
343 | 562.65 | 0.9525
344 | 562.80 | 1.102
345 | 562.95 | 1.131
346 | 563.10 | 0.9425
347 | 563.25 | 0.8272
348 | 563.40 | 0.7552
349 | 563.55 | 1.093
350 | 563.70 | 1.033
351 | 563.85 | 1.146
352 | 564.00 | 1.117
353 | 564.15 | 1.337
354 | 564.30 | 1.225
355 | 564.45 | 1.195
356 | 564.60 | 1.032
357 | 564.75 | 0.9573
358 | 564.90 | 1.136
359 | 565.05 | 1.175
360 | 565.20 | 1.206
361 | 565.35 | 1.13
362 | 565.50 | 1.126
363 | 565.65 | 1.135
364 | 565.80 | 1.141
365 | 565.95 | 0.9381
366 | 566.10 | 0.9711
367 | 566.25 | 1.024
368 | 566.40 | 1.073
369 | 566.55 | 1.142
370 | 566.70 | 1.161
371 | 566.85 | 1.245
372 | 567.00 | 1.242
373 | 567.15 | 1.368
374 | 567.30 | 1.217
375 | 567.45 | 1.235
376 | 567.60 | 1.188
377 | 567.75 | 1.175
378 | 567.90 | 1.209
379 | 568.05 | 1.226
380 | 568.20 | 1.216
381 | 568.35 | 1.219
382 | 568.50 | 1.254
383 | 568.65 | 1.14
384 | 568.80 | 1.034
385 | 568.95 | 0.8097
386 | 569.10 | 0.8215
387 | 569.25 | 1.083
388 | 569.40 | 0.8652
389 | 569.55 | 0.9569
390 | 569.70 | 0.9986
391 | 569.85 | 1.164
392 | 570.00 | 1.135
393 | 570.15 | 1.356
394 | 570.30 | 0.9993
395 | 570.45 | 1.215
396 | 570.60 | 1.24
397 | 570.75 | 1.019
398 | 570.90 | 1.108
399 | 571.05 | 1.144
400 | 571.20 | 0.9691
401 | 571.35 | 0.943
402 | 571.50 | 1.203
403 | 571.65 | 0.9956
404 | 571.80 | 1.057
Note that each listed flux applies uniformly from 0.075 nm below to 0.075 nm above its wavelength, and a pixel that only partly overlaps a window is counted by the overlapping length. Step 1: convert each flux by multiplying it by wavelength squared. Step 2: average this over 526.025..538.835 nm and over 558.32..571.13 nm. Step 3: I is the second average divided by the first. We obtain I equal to 1.2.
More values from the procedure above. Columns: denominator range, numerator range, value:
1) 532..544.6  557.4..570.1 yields 1.20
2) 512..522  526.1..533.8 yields 1.09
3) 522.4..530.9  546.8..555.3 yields 1.02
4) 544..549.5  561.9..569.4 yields 1.21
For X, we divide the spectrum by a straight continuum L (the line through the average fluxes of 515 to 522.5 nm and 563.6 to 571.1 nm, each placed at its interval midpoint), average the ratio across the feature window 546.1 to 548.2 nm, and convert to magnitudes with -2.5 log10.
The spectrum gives 0.05 mag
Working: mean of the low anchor 0.961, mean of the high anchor 1.13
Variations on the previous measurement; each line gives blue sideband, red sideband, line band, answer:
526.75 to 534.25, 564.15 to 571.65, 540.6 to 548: 0.113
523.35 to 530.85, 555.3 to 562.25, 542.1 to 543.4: 0.125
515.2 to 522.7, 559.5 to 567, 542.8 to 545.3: 0.152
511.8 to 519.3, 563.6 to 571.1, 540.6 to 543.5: 0.116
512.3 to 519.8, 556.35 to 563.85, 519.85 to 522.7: 0.089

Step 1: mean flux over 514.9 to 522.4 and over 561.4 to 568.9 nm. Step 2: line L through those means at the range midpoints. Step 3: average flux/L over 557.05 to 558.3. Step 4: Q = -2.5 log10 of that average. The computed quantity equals 0.27 mag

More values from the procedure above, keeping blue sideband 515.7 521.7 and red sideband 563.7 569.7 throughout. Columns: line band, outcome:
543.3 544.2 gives 0.19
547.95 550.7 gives 0.05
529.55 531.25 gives -0.07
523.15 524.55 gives -0.13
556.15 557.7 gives 0.17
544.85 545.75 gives 0.12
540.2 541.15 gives -0.10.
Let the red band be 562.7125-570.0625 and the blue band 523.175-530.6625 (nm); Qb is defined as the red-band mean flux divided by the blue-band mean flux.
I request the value 1.0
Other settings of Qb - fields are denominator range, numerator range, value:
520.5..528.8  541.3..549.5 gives 0.94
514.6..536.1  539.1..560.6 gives 0.97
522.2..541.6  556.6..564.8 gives 1.01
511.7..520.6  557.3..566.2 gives 1.05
